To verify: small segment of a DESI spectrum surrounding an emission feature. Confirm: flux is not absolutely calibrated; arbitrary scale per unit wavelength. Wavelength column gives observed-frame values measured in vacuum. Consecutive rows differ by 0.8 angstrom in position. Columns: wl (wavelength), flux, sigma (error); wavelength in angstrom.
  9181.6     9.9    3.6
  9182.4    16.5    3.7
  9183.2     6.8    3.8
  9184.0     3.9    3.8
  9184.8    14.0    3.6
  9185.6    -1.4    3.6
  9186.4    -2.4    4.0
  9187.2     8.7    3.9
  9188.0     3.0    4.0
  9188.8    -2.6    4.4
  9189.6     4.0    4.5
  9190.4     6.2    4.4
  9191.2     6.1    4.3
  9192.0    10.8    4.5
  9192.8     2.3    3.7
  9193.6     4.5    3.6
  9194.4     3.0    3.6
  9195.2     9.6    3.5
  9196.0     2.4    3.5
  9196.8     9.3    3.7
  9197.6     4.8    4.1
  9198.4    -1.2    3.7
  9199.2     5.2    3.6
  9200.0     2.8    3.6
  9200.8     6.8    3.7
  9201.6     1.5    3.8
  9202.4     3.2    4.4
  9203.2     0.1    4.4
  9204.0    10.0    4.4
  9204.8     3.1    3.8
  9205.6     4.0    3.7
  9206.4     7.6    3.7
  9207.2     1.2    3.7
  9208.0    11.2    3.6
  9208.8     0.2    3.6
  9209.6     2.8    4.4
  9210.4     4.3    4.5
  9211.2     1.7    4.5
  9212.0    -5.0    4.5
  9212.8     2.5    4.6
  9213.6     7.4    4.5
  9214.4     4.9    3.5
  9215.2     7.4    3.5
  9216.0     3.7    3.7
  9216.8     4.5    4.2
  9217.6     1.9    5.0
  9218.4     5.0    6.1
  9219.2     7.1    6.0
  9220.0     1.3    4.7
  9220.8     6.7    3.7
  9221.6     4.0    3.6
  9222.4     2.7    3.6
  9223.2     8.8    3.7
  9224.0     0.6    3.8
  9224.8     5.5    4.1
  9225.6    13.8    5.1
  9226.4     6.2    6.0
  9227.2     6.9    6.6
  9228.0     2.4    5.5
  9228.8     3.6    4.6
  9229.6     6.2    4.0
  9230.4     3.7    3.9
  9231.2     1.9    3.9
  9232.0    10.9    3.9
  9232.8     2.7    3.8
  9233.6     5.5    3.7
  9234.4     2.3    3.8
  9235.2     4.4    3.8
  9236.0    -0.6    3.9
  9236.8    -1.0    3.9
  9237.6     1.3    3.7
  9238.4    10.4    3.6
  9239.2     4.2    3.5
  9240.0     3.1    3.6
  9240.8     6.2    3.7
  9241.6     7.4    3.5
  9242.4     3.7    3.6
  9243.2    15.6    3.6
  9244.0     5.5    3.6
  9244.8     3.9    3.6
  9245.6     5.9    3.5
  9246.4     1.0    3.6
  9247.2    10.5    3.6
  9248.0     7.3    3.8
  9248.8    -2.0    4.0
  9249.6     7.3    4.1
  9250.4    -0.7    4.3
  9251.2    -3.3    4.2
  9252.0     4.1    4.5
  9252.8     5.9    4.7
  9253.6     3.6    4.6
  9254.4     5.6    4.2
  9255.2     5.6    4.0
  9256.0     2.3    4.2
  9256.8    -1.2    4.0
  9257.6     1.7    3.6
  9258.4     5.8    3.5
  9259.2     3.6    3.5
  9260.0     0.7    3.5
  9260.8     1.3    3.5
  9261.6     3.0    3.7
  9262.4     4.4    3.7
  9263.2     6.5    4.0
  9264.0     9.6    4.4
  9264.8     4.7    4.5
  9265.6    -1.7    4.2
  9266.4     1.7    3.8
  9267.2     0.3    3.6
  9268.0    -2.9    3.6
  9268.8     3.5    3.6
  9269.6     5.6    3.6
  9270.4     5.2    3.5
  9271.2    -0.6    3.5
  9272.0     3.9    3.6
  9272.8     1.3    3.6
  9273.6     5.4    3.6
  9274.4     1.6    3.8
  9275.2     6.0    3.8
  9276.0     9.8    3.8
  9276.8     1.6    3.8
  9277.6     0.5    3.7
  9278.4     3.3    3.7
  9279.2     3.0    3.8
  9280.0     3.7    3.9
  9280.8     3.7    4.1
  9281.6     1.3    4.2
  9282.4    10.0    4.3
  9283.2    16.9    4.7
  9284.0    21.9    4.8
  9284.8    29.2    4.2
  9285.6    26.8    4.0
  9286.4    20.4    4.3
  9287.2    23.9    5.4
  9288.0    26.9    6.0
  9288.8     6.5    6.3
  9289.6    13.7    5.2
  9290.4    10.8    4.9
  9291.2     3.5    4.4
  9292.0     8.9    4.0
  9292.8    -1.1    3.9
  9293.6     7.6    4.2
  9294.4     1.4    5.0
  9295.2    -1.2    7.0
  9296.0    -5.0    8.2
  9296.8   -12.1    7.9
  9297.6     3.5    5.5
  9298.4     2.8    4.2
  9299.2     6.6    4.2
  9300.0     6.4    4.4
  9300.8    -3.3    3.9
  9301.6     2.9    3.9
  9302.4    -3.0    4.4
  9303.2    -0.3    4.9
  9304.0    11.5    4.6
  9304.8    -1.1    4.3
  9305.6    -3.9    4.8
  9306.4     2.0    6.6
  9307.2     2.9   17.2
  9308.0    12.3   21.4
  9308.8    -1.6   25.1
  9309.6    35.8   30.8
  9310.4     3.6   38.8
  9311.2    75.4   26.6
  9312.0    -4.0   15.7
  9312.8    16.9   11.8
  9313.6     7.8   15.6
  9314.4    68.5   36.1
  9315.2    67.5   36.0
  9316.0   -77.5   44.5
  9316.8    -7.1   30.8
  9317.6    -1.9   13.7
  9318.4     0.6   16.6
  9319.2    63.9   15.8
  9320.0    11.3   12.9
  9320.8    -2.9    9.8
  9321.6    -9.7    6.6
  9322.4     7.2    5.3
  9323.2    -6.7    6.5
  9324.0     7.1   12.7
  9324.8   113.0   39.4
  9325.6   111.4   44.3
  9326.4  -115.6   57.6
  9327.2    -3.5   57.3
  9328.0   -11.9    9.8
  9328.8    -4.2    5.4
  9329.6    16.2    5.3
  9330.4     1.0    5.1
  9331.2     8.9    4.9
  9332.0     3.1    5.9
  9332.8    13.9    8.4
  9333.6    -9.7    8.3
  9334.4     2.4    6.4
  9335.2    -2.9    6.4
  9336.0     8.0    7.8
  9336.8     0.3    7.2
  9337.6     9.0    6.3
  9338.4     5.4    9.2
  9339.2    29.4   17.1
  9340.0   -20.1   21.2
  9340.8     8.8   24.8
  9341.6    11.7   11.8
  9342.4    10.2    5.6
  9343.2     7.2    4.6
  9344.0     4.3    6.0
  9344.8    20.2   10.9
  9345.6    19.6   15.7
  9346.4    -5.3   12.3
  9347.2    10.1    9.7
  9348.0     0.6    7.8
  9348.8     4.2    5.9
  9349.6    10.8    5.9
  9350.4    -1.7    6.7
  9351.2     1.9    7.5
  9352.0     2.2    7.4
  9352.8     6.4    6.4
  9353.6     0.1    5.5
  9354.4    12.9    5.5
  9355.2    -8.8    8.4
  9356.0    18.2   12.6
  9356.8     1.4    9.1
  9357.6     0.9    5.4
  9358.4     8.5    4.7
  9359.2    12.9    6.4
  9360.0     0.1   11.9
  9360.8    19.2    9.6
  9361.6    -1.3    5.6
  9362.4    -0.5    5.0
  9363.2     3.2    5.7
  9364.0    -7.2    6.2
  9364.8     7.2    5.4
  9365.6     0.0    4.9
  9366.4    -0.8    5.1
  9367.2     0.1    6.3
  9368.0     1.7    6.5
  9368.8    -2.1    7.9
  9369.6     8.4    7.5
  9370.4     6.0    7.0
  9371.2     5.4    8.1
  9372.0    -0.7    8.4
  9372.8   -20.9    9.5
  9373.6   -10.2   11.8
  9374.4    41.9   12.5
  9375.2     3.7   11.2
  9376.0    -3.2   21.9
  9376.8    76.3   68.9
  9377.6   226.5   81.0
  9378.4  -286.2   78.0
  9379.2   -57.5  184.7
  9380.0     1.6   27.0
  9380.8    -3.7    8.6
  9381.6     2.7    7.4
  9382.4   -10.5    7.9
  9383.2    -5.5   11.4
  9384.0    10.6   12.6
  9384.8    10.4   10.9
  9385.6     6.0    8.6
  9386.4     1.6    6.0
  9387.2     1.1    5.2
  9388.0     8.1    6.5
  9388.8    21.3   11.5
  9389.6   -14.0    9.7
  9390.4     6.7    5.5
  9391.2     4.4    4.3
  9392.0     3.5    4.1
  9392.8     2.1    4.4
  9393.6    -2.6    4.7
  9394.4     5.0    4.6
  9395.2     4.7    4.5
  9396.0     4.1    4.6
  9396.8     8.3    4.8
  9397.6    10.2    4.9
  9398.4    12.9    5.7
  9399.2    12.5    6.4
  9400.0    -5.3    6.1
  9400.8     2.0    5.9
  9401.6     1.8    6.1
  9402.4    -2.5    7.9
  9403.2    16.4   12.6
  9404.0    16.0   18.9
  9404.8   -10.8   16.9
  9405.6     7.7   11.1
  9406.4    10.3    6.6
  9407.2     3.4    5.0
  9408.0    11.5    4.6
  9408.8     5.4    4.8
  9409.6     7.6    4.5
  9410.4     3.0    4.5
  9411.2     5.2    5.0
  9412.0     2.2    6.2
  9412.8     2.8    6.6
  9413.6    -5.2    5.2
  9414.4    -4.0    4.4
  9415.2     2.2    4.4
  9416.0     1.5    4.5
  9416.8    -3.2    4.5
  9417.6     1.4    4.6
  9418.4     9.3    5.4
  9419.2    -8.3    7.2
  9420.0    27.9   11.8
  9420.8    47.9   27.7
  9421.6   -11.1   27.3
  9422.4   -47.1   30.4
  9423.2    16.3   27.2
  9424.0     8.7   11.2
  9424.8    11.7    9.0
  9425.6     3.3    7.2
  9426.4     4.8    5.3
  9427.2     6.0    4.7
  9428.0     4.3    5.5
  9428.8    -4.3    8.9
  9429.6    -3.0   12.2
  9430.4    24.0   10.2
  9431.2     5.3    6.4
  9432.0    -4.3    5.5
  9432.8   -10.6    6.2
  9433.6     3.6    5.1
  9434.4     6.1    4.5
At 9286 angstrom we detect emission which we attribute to Hbeta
